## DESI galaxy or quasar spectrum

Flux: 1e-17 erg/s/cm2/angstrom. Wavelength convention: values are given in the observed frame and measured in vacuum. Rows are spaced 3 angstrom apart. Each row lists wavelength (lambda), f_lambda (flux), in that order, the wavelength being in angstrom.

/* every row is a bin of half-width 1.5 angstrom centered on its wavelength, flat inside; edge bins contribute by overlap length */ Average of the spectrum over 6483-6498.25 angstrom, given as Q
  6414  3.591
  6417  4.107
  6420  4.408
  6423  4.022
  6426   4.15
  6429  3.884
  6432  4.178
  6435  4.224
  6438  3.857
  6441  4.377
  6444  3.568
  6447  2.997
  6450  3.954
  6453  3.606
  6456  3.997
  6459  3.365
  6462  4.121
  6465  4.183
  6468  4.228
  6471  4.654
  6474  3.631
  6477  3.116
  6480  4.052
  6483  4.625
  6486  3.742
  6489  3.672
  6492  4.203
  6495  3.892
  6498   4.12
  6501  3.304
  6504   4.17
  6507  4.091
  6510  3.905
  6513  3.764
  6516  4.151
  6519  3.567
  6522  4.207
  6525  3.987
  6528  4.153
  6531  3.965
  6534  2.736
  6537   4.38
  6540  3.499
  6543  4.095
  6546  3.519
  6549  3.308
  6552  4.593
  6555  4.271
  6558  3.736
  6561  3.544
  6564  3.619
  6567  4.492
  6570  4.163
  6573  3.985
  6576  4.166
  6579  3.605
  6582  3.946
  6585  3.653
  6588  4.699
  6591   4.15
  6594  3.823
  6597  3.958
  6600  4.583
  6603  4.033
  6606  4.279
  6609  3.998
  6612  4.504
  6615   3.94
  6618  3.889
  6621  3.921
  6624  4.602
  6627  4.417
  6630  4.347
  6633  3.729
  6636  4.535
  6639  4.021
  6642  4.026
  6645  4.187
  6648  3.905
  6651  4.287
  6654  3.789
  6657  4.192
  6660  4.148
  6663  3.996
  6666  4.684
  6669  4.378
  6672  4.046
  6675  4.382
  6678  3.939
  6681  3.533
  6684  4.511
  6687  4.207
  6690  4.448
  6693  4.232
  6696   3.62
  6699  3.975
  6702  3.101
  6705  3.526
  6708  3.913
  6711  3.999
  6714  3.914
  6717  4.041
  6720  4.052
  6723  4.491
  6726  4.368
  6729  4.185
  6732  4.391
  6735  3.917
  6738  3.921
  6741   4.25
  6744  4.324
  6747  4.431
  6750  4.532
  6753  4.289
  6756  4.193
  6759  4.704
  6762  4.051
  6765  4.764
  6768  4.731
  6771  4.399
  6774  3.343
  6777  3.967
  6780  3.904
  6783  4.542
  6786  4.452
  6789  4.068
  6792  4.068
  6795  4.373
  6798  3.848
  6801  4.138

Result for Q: 3.98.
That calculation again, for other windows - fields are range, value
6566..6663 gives 4.12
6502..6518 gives 3.98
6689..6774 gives 4.15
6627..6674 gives 4.16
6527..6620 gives 3.98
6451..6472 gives 4.01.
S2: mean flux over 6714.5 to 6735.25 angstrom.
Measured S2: 4.21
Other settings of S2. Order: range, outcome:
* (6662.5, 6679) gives 4.26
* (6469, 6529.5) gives 3.95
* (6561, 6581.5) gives 3.97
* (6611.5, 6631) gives 4.21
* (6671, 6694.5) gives 4.16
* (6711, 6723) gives 4.06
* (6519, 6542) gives 3.83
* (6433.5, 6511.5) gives 3.91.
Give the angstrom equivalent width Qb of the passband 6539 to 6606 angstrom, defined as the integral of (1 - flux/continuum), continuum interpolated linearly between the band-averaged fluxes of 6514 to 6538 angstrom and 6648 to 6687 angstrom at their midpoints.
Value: -0.3 angstrom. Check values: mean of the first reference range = 3.88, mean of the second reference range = 4.15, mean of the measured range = 3.98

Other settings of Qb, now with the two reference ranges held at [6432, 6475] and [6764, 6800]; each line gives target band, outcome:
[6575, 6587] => 0.5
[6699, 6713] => 1.5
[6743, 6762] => -1.0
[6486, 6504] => 0.5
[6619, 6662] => -0.7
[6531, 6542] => 1.0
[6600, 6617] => -0.5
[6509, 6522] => 0.3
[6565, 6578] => -0.4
